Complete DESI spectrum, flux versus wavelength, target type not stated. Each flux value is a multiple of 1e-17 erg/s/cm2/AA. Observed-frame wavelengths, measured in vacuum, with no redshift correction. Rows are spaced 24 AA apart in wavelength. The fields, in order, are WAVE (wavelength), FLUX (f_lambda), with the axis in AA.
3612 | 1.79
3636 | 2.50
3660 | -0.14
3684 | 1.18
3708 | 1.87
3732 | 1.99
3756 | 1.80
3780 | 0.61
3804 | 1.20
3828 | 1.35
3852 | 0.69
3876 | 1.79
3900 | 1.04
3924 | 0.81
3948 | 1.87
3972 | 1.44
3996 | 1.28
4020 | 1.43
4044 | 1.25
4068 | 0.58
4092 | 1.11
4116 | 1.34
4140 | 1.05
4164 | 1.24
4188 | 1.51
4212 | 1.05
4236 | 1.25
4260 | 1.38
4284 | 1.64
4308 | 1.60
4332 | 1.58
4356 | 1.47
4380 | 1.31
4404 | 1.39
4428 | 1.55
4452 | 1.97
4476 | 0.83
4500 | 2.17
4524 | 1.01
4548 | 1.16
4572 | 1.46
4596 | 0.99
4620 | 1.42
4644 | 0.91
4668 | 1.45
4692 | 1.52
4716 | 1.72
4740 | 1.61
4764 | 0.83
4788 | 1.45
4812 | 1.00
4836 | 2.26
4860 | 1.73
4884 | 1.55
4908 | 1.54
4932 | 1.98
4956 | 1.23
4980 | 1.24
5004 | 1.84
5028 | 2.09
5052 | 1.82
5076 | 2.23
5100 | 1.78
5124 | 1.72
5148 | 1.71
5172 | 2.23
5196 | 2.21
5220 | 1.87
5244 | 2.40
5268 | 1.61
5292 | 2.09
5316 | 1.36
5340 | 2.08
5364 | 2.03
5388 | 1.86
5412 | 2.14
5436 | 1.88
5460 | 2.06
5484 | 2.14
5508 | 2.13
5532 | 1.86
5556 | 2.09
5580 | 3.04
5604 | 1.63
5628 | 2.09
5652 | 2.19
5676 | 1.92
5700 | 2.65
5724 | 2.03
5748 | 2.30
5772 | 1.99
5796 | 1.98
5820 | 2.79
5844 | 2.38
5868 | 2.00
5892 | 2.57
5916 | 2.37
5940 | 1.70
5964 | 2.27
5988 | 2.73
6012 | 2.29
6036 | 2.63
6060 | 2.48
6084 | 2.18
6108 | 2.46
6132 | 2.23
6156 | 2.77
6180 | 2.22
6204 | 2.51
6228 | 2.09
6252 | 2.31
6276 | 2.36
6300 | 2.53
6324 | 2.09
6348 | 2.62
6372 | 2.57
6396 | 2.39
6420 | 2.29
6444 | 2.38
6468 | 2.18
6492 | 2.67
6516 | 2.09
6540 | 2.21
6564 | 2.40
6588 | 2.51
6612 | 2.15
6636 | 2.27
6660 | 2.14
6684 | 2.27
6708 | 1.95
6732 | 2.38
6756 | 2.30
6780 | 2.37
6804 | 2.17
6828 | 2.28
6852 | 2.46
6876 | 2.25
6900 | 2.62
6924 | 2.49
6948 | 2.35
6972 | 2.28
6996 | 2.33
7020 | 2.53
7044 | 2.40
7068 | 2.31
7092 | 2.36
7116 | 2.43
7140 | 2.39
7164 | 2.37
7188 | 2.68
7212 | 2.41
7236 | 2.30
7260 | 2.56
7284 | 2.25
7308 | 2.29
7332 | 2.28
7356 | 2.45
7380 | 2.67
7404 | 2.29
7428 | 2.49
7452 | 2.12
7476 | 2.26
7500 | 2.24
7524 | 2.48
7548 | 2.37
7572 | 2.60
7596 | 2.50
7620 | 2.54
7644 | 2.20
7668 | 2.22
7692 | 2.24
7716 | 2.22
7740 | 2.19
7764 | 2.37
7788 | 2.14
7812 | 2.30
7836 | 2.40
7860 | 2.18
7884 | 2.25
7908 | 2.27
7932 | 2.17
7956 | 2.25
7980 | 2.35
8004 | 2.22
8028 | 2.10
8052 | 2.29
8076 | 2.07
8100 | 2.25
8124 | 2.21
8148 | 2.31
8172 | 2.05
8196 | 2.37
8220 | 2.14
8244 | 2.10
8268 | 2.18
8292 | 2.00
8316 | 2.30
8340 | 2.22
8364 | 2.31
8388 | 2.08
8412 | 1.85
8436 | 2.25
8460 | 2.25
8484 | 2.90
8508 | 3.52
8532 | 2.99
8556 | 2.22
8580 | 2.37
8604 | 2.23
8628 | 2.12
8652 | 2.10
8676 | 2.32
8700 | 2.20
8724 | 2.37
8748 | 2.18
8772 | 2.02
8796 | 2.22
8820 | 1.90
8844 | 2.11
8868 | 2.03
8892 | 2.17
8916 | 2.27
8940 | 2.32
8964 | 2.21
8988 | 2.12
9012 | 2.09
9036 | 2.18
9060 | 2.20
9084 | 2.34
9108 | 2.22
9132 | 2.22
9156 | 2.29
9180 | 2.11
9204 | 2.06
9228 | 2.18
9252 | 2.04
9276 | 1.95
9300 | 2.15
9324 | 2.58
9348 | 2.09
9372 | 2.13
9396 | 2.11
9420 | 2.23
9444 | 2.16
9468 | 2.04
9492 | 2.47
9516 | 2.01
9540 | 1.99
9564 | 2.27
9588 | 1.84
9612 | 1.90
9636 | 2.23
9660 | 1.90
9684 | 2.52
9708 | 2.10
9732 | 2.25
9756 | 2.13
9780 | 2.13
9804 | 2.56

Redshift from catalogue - 0.294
